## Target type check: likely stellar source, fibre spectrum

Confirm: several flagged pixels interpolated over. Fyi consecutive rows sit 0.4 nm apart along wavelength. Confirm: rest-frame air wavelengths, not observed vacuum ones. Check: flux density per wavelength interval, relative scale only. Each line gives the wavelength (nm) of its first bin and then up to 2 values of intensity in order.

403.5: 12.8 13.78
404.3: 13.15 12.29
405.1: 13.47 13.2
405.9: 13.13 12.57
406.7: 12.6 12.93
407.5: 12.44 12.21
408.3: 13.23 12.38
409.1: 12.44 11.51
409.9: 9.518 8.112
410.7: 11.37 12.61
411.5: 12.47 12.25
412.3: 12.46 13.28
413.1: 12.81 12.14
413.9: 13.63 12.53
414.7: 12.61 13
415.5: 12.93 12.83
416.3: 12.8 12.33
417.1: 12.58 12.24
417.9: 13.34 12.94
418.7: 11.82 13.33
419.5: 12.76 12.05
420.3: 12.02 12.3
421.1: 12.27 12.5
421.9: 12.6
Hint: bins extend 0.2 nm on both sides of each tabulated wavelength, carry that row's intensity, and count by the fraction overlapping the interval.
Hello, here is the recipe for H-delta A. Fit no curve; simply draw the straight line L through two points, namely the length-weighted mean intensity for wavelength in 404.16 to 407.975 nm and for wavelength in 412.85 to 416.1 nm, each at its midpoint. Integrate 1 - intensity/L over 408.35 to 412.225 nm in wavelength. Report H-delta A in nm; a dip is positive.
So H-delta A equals 0.39 nm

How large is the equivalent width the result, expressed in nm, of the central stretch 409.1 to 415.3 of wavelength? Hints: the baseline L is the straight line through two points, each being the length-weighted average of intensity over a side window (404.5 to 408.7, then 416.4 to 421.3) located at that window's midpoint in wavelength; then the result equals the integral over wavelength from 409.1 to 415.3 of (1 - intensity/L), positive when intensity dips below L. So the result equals 0.30 nm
